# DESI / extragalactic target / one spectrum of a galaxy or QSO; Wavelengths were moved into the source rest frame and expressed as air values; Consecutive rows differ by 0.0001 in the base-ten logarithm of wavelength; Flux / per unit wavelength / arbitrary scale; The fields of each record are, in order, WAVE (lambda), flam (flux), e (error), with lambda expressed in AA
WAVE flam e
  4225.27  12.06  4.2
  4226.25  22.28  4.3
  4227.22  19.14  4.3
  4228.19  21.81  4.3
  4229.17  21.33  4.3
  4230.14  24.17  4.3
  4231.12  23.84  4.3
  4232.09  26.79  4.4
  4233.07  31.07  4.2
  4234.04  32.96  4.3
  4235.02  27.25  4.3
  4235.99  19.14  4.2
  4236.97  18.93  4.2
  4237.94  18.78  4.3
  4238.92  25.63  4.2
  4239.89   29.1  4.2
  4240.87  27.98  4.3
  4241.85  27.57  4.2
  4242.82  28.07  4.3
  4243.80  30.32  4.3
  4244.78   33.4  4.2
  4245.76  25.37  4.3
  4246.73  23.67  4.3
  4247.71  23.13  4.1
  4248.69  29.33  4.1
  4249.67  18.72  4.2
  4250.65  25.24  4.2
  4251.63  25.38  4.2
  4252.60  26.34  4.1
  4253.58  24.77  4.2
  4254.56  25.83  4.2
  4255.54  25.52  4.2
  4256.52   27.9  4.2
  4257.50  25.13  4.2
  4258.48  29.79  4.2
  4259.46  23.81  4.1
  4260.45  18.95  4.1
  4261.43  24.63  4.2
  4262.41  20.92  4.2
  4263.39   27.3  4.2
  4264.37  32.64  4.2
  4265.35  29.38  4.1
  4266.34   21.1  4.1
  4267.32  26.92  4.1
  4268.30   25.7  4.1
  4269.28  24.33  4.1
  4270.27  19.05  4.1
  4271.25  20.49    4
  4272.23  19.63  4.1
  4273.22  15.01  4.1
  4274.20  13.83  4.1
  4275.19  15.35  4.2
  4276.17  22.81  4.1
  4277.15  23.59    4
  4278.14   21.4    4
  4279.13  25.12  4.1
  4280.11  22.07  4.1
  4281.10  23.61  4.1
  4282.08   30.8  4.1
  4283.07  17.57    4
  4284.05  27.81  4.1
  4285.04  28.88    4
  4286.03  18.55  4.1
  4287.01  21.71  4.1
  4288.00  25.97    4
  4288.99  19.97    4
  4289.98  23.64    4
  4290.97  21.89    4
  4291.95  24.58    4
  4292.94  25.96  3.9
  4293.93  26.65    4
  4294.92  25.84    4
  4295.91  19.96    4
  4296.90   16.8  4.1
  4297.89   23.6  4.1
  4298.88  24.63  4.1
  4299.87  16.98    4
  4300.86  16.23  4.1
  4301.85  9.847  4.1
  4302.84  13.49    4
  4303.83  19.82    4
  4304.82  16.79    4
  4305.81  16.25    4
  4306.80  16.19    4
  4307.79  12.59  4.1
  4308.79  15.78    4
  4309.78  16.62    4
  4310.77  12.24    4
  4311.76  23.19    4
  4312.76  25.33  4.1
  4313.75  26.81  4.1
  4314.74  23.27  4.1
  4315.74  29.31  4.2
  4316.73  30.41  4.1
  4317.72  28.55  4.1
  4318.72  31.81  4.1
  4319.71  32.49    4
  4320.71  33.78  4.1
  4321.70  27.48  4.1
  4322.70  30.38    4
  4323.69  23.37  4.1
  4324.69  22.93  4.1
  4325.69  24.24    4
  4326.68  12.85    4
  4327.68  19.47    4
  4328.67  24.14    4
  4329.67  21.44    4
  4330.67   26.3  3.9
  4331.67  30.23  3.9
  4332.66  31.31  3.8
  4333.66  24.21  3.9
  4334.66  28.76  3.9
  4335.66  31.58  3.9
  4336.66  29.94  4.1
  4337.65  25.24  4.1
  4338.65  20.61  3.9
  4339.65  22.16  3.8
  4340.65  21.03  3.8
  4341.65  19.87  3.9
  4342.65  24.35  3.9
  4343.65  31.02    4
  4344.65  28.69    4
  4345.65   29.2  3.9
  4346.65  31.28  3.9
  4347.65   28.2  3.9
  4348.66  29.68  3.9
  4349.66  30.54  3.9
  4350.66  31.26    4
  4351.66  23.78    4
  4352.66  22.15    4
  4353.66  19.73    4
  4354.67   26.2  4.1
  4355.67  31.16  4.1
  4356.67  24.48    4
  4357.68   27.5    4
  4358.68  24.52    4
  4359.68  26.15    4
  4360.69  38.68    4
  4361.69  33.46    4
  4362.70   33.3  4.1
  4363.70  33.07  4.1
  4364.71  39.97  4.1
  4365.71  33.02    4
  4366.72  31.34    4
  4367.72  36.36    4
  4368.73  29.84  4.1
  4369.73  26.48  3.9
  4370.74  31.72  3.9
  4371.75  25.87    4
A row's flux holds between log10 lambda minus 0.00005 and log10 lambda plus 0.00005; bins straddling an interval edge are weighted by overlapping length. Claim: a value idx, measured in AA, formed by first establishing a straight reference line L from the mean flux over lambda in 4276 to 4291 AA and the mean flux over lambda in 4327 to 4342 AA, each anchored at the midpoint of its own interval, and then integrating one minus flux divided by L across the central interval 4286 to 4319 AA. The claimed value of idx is 4.0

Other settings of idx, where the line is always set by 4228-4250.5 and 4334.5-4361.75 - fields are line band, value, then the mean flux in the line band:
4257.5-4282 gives 2.9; 23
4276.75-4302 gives 3.5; 22.6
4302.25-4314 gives 3.9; 17.7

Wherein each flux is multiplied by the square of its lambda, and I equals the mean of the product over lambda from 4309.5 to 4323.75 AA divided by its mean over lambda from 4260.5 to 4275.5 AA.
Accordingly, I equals 1.2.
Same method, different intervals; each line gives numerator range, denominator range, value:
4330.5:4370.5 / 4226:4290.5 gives 1.23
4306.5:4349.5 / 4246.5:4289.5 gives 1.10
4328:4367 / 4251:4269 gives 1.13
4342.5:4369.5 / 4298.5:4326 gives 1.36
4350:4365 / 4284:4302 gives 1.34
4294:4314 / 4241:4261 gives 0.73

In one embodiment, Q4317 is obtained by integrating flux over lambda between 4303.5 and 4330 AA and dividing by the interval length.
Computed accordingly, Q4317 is 22.9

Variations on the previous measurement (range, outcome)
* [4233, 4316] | 23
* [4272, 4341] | 22.8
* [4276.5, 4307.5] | 21.4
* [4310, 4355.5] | 26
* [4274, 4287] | 22.6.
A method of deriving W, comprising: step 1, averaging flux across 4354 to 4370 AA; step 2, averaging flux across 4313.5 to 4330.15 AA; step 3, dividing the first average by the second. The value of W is 1.19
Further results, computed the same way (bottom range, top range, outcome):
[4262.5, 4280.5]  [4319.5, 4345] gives 1.14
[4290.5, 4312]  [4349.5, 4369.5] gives 1.58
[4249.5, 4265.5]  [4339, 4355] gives 1.03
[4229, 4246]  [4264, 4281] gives 0.84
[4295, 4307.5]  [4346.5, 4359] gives 1.51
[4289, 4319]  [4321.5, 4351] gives 1.23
